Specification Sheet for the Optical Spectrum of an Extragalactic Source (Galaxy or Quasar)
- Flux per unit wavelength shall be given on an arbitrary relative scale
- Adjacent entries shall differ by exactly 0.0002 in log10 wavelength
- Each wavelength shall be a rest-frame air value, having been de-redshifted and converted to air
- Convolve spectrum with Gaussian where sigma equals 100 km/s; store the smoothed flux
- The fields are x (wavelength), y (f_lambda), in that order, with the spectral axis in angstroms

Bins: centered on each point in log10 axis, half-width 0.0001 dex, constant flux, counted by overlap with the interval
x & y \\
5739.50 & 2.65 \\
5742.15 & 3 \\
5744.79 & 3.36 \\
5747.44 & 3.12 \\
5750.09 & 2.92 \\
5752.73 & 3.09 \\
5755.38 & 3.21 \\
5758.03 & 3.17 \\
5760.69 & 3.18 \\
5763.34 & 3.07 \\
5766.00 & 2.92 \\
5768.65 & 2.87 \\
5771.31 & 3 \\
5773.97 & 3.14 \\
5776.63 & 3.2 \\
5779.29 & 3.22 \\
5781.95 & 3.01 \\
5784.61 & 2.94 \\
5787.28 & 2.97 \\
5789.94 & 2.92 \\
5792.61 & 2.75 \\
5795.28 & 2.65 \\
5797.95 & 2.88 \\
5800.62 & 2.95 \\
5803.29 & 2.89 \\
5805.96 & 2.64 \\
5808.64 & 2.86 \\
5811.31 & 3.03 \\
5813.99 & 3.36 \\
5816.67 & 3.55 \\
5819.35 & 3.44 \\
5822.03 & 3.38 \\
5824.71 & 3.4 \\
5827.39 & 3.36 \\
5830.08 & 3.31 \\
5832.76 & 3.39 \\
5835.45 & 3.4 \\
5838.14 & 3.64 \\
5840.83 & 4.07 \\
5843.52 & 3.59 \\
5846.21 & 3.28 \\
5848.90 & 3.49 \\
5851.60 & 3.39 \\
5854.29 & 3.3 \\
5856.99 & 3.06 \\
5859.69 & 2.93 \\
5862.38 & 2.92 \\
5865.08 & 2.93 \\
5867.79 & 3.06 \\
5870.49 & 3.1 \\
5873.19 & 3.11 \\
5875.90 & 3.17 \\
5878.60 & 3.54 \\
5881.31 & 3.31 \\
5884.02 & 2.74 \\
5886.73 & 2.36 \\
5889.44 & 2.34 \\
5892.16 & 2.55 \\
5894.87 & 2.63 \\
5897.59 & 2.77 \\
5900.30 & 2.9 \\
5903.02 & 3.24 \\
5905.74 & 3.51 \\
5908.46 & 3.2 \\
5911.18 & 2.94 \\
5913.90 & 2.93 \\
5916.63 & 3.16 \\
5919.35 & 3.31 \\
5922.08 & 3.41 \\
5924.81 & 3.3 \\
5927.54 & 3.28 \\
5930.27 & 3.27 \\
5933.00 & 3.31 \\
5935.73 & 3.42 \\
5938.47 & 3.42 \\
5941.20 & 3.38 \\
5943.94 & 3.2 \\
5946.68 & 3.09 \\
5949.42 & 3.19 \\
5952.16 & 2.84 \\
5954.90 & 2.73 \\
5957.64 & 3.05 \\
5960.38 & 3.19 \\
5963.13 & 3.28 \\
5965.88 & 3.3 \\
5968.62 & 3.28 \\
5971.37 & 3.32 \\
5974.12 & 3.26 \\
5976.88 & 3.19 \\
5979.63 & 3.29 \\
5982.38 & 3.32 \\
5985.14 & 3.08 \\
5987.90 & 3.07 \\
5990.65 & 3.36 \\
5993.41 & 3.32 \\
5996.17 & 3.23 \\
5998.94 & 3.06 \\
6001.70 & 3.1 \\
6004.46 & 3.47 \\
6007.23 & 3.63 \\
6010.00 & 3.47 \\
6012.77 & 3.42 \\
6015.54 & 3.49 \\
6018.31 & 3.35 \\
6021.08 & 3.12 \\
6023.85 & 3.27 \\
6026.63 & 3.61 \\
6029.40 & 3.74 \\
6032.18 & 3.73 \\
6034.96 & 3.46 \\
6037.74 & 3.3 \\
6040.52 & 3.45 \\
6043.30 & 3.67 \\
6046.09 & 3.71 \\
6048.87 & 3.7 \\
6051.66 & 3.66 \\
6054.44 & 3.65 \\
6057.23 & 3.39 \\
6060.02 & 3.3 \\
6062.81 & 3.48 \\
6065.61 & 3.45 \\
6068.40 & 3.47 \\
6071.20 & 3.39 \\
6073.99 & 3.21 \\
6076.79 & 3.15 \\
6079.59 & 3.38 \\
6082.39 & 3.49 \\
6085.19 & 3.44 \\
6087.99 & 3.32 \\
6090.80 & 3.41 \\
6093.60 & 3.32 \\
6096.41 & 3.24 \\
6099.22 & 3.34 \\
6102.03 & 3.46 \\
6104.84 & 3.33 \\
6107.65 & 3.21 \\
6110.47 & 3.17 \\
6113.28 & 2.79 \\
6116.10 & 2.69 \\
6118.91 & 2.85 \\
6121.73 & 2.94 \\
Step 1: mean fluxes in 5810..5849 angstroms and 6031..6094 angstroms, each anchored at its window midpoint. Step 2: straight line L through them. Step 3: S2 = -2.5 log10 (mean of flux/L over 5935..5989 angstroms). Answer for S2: 0.085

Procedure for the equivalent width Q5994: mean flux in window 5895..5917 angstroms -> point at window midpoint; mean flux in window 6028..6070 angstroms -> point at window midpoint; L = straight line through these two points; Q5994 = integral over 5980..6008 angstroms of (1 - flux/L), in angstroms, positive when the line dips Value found 0.8 angstroms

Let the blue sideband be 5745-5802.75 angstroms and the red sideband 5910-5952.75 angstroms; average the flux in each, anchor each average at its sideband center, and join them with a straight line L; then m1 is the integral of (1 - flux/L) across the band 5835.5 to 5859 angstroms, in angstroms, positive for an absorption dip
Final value -2.6 angstroms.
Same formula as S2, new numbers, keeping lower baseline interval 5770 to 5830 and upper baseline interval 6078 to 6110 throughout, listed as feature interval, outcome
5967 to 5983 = -0.01 mag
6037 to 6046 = -0.07 mag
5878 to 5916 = 0.09 mag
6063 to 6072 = -0.04 mag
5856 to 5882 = 0.01 mag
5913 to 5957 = 0.00 mag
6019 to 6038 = -0.06 mag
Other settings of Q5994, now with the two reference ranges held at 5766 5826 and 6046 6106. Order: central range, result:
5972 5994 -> 0.4 angstroms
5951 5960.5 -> 1.0 angstroms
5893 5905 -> 1.1 angstroms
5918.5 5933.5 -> -0.4 angstroms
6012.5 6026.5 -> 0.0 angstroms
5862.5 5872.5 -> 0.4 angstroms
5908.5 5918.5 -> 0.5 angstroms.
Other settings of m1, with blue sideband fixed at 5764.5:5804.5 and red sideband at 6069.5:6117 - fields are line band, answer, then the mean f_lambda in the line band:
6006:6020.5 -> -1.2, 3.45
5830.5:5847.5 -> -3.1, 3.55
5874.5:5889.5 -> 0.5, 2.96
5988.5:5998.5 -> -0.3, 3.26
